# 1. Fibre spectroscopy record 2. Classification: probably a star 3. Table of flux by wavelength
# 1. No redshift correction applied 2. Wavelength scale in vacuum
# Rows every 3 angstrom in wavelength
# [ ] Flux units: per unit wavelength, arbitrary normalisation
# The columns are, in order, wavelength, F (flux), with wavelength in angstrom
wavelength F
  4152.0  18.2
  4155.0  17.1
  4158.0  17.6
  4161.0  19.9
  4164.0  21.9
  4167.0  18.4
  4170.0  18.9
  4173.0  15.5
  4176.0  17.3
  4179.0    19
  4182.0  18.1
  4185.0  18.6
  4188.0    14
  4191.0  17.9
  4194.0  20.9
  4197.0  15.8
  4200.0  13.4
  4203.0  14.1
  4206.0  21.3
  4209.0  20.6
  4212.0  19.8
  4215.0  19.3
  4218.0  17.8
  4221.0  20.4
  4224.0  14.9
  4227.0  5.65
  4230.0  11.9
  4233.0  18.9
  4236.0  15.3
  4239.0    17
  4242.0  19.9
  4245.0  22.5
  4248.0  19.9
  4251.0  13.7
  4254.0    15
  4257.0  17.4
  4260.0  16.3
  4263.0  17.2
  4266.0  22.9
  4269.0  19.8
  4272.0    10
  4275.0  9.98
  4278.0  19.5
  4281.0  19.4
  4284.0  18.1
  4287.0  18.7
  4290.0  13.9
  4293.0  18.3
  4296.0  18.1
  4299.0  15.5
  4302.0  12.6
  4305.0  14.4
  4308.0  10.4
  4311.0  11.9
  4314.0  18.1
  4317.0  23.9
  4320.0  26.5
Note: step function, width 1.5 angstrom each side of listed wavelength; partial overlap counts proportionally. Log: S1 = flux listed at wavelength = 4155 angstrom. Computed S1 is 17.1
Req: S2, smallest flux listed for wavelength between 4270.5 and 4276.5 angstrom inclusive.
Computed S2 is 9.98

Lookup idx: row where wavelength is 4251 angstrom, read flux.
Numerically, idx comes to 13.7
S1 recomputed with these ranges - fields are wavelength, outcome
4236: 15.3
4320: 26.5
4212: 19.8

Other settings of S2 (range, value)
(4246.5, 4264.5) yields 13.7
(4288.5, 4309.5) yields 10.4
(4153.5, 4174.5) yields 15.5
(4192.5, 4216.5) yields 13.4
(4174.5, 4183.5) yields 17.3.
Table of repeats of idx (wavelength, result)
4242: 19.9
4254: 15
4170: 18.9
